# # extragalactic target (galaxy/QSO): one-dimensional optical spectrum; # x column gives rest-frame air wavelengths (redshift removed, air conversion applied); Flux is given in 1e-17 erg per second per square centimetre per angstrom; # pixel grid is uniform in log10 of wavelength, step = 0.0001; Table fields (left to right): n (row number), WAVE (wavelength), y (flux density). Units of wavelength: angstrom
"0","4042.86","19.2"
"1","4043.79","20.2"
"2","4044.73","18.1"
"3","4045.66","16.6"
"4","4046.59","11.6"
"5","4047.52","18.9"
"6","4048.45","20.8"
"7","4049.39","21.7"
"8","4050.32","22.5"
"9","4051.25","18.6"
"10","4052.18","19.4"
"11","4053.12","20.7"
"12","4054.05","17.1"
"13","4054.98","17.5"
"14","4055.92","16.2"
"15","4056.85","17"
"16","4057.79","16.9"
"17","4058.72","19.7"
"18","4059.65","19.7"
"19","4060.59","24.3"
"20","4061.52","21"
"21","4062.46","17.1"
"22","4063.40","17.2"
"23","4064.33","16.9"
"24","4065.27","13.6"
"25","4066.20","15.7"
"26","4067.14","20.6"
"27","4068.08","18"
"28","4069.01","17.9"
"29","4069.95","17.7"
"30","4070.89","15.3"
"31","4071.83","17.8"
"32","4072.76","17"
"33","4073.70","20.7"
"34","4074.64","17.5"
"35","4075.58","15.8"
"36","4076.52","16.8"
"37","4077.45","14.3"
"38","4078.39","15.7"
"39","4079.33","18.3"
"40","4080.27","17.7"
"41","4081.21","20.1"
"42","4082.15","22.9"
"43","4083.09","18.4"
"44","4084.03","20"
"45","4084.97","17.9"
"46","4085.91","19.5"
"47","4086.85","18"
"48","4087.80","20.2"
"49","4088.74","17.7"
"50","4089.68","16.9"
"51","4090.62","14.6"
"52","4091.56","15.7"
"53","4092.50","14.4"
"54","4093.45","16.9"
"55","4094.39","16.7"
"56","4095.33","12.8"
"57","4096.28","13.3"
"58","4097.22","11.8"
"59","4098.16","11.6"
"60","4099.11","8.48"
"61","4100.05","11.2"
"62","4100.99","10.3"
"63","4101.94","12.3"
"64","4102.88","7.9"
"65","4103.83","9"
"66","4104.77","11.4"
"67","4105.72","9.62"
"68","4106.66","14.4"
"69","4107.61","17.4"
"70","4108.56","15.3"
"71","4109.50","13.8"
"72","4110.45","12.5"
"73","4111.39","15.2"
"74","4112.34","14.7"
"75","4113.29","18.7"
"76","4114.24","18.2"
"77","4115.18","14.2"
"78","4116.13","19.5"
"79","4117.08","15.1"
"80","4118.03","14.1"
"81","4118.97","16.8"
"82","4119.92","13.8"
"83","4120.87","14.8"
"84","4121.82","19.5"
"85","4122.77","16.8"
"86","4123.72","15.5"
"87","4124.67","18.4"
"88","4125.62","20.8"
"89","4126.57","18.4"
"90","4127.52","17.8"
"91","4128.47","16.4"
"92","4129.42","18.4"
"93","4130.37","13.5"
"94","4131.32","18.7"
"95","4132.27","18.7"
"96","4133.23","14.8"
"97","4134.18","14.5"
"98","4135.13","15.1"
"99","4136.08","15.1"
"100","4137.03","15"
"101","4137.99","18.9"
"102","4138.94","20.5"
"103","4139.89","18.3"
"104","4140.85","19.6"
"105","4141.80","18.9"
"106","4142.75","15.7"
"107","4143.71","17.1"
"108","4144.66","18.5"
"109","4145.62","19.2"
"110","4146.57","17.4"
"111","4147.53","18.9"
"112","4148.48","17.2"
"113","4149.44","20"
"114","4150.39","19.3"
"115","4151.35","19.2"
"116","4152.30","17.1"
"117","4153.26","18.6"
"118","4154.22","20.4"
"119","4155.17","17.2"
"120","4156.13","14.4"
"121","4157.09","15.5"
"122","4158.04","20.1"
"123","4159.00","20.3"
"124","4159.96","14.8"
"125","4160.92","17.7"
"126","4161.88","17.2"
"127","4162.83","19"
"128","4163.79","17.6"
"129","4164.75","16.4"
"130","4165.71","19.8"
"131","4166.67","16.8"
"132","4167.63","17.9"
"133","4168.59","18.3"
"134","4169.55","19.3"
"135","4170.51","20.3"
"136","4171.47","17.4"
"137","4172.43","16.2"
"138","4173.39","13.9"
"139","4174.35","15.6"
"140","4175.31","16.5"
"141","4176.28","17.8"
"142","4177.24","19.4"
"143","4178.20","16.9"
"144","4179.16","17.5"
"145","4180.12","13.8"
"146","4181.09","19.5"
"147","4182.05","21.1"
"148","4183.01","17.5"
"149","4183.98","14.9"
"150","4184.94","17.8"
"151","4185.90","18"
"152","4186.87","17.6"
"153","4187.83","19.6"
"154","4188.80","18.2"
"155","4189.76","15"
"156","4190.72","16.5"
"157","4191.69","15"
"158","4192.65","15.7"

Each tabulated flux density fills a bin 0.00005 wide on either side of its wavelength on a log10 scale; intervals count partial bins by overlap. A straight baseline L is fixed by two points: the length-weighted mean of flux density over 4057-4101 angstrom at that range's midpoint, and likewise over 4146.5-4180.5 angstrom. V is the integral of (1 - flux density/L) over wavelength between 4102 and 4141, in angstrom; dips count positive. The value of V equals 3.4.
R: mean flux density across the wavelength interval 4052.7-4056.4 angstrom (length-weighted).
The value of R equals 17.9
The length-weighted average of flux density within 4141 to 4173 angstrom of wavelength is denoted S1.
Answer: 18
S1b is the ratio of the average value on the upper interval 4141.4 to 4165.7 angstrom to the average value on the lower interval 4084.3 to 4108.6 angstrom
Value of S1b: 1.28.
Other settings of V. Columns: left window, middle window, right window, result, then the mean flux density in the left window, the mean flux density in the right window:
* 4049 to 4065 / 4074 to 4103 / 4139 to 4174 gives 4.45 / 19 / 18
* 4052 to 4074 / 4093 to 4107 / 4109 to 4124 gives 4.01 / 18.1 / 15.8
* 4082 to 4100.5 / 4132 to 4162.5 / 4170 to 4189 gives -1.44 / 15.8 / 17.5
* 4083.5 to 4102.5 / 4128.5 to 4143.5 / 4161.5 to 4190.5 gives -0.65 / 15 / 17.6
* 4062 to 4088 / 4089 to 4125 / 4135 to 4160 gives 7.15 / 17.8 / 18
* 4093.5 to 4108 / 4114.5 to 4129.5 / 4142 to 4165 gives -2.60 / 12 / 17.9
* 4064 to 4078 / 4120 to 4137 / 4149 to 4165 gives 0.84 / 17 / 18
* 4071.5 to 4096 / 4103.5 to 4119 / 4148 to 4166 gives 2.59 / 17.4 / 18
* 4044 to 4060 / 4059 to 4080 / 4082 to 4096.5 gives 0.18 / 18.4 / 17.2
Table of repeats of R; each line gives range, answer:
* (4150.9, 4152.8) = 18.2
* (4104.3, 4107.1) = 11.8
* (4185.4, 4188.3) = 18.4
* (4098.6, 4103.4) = 10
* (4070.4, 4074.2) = 17.7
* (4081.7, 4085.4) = 19.8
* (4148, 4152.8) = 18.6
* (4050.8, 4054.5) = 19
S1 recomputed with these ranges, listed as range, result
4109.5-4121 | 15.6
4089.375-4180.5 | 16.3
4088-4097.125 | 15.4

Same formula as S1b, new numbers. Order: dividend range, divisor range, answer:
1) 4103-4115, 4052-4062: 0.74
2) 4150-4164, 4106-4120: 1.15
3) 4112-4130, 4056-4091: 0.94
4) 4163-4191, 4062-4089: 0.98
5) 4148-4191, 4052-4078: 0.99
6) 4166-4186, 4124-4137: 1.03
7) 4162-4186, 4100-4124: 1.22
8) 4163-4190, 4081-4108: 1.19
